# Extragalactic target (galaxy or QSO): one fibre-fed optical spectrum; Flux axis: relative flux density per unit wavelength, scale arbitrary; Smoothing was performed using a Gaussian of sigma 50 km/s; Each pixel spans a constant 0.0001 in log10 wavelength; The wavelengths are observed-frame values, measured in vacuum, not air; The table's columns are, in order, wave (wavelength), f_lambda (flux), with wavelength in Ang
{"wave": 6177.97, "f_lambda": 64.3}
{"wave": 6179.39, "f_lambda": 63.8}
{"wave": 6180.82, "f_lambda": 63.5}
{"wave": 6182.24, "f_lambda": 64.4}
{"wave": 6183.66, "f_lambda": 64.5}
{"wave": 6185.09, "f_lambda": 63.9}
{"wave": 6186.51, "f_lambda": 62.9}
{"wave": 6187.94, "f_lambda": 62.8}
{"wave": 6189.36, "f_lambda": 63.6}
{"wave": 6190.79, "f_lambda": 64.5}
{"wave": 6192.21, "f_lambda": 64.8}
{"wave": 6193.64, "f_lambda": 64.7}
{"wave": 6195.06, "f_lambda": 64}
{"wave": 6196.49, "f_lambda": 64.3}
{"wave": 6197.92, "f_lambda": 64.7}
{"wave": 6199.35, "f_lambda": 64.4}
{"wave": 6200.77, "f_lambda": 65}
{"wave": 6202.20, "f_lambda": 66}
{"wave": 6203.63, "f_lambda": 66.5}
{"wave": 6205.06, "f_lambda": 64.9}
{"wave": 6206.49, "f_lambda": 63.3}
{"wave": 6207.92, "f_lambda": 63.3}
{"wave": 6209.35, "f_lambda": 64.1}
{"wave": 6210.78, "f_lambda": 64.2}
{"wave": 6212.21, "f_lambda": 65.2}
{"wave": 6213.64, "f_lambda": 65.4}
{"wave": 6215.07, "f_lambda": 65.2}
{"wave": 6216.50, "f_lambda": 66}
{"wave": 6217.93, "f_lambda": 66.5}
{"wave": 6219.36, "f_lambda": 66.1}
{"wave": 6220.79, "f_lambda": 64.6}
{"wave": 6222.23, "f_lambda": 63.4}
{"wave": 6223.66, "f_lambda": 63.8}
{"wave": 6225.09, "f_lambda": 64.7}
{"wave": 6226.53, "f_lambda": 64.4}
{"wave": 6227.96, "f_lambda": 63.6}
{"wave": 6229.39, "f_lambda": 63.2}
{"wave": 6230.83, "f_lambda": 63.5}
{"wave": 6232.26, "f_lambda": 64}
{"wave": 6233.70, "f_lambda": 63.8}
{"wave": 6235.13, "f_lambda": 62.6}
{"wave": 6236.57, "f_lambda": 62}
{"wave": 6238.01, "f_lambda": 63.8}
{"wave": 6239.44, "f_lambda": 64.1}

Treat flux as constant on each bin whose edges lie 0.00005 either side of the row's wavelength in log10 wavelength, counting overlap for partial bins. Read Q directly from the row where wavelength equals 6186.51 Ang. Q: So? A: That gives 62.9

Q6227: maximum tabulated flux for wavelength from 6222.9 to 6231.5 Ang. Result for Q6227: 64.7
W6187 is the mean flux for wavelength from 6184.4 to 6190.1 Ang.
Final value 63.3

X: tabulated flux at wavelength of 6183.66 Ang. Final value 64.5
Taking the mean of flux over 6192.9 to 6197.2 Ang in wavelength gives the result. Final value 64.3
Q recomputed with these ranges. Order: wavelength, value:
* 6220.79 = 64.6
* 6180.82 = 63.5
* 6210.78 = 64.2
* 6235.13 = 62.6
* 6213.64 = 65.4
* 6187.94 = 62.8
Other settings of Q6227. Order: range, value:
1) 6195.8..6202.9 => 66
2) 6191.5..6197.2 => 64.8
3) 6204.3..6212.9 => 65.2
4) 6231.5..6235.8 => 64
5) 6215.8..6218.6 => 66.5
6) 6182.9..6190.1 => 64.5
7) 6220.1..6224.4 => 64.6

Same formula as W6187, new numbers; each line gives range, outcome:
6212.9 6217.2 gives 65.6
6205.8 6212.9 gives 64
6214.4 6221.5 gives 65.7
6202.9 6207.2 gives 64.8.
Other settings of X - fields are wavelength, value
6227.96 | 63.6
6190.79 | 64.5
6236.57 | 62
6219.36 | 66.1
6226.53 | 64.4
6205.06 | 64.9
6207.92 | 63.3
